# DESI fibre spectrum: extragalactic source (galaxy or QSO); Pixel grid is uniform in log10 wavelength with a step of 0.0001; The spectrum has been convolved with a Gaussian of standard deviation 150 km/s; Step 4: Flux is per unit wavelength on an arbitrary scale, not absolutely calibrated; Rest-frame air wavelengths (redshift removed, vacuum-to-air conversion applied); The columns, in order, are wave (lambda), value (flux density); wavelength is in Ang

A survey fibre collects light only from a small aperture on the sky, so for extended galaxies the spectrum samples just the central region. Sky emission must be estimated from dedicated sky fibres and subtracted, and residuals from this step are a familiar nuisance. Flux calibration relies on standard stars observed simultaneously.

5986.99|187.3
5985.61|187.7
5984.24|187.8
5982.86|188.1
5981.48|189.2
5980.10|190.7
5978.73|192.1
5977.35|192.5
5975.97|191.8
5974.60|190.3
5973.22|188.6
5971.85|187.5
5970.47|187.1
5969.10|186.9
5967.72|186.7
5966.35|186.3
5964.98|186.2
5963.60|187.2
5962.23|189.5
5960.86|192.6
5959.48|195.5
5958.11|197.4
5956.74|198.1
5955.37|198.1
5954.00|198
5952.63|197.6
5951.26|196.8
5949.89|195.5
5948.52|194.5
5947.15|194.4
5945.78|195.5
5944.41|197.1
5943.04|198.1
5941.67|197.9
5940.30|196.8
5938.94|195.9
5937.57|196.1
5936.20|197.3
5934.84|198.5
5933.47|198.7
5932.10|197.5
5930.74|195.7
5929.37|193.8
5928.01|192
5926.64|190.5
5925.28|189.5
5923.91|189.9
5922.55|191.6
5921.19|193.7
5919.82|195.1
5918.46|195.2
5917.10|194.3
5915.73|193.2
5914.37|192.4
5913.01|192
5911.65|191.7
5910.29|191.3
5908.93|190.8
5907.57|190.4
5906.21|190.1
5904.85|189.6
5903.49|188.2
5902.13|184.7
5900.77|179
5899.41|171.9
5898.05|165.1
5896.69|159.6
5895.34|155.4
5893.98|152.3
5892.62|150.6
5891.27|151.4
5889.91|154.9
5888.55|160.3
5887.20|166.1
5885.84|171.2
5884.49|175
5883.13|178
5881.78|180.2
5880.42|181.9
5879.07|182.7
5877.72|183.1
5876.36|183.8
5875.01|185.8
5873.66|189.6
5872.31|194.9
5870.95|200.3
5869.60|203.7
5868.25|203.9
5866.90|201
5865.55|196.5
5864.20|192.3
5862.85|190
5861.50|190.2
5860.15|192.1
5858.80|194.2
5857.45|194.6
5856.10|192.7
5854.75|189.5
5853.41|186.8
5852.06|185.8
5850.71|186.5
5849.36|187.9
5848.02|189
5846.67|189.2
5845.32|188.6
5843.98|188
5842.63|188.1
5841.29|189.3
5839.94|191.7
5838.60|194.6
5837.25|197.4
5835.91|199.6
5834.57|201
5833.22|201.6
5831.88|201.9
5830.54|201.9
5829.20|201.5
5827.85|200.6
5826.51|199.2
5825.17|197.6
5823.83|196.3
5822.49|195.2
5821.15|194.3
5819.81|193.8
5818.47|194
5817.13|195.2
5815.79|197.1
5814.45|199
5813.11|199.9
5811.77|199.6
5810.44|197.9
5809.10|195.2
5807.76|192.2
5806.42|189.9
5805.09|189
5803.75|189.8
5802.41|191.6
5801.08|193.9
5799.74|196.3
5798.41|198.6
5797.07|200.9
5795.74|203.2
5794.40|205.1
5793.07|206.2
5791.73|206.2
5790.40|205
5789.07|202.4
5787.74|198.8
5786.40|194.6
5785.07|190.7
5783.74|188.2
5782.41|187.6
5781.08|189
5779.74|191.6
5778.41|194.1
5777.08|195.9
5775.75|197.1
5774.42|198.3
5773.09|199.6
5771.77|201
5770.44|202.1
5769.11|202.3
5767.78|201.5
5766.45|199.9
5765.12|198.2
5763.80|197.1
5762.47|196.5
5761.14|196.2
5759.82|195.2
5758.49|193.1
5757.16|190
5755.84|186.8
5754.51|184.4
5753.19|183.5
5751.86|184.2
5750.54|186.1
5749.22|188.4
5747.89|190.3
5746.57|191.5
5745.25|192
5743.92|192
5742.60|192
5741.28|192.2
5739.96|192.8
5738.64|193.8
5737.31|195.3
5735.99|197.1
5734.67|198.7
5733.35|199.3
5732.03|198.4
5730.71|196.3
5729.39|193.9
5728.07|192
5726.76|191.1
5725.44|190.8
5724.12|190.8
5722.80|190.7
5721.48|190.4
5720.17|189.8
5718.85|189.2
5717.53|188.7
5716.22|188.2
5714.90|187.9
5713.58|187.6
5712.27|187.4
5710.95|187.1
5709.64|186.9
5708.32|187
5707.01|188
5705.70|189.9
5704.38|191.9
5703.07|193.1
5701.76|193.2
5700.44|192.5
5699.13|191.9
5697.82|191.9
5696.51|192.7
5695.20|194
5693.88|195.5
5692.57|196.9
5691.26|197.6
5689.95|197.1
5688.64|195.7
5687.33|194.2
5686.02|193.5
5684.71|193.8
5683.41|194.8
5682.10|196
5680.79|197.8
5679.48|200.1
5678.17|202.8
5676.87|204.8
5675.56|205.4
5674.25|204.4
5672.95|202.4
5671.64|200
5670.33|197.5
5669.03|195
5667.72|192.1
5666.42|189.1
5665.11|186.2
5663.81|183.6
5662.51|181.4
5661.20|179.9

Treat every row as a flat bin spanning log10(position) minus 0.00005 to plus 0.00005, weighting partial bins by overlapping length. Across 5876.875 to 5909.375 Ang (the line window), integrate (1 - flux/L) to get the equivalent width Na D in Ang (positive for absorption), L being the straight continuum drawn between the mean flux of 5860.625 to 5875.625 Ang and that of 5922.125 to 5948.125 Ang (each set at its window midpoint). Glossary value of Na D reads 3.71 Ang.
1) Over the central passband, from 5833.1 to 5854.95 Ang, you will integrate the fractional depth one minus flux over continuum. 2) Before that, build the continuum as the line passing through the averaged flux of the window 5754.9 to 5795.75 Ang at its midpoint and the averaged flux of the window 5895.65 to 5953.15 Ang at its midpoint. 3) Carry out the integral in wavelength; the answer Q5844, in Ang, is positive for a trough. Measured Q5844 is 0.35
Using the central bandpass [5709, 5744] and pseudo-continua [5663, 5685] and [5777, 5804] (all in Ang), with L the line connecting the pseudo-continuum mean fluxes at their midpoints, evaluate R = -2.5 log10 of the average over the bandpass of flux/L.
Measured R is 0.03 mag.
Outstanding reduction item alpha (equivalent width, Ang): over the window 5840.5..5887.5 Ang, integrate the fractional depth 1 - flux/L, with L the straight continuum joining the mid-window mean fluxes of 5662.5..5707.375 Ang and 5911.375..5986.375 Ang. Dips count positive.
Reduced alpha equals 1.2 Ang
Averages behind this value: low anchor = 195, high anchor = 193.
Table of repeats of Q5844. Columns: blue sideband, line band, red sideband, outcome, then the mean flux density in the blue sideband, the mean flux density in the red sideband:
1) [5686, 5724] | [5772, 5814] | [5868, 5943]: -1.8 Ang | 191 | 185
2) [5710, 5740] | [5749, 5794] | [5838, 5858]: -1.0 Ang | 192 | 189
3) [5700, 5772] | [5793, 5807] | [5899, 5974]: -0.3 Ang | 192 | 192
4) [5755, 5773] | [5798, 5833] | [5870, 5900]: -1.8 Ang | 197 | 173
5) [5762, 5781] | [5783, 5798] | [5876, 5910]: -0.5 Ang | 198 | 174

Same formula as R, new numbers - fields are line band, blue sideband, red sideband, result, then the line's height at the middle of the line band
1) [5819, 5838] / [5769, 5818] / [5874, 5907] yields -0.059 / 188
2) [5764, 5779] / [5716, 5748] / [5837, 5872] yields -0.036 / 193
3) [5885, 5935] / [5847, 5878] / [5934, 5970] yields 0.064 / 193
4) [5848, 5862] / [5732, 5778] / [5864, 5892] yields -0.031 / 185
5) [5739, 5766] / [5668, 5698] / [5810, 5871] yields 0.029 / 196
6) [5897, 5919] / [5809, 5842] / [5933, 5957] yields 0.057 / 197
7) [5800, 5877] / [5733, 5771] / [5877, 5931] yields -0.045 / 186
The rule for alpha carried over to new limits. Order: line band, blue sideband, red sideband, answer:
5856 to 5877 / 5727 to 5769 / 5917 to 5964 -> 0.0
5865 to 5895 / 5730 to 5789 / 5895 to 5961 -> 2.1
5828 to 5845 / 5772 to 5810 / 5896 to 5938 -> -0.2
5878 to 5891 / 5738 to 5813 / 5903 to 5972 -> 1.5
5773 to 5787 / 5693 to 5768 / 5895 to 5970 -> -0.1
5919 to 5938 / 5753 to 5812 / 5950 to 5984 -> -0.2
